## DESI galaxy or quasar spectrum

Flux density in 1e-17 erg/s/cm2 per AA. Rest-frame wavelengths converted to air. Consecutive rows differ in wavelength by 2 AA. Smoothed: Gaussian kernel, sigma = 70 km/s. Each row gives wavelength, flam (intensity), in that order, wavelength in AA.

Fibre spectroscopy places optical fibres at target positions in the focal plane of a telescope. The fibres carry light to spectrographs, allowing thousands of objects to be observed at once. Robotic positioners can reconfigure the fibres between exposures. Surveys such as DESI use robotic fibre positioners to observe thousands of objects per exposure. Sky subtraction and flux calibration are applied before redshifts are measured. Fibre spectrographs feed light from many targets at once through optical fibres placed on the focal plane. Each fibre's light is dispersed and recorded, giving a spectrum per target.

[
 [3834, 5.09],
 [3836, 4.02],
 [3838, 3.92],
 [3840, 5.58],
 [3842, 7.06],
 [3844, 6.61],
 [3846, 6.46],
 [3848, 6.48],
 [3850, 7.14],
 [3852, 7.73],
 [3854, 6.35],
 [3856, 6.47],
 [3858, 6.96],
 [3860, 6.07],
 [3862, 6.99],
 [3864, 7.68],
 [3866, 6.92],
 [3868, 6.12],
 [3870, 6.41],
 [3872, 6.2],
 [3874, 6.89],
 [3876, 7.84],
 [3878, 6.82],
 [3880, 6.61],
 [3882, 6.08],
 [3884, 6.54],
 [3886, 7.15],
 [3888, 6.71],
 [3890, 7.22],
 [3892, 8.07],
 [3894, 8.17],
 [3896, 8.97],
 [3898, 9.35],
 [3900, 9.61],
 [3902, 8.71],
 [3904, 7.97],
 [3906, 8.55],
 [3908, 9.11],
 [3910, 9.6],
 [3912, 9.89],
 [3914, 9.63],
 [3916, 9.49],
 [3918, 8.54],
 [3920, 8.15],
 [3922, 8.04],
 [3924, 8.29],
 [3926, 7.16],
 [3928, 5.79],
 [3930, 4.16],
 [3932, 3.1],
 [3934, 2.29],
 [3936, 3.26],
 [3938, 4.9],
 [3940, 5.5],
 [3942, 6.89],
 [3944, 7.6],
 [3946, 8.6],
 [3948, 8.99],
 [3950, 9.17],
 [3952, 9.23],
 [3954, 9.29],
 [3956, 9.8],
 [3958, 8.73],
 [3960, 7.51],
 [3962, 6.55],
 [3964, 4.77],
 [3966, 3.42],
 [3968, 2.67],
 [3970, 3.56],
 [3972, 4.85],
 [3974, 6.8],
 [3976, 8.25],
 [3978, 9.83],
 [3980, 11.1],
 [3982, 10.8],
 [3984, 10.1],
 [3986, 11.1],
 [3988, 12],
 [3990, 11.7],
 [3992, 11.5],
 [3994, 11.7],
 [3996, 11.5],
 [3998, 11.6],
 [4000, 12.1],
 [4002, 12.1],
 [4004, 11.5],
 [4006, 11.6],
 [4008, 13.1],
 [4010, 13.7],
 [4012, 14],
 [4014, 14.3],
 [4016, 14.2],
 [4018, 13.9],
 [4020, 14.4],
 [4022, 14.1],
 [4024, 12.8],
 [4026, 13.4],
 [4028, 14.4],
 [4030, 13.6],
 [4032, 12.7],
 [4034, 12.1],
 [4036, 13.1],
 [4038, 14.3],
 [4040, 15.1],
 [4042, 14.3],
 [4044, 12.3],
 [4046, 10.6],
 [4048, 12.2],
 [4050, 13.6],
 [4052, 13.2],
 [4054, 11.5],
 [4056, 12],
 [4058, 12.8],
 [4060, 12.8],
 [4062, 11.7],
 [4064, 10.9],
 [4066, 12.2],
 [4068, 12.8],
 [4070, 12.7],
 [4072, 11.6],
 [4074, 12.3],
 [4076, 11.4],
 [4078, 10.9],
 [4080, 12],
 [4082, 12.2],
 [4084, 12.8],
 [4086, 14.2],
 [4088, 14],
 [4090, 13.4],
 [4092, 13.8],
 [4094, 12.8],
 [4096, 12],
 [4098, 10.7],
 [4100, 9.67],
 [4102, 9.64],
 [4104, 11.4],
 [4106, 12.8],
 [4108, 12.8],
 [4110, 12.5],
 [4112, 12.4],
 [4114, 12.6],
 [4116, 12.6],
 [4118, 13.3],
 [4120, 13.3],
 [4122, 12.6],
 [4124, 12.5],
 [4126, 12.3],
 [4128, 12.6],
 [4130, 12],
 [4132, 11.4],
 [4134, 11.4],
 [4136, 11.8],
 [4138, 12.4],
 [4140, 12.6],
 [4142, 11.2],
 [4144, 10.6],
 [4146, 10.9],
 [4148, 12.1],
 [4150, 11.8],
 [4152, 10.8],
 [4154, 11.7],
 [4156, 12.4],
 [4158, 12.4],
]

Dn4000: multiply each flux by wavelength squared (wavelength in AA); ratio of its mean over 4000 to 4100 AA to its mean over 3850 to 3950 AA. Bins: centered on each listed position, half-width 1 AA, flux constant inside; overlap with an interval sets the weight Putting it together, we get 1.9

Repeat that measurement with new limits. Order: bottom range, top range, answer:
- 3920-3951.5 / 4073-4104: 2.05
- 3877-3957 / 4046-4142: 1.77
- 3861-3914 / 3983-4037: 1.74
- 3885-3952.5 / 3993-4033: 1.81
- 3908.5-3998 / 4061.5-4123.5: 1.66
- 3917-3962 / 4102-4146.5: 1.89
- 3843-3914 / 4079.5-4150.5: 1.84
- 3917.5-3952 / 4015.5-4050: 2.15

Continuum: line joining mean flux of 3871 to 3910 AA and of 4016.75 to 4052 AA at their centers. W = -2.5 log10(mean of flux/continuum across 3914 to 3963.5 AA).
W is 0.32 mag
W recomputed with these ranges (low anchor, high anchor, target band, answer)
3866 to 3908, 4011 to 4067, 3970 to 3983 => 0.30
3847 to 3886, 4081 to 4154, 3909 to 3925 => -0.14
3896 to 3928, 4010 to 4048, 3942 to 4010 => 0.23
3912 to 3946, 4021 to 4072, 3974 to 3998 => -0.12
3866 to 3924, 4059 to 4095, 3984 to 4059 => -0.15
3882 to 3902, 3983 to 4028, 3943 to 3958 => 0.16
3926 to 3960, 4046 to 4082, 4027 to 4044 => -0.25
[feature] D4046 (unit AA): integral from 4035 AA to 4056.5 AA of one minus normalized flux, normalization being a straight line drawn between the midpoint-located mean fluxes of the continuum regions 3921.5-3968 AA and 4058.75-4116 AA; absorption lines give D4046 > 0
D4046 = -4.95 AA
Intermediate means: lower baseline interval 6.55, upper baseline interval 12.2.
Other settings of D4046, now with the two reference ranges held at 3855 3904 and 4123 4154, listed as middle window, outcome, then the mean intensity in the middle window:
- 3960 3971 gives 5.4 AA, 4.5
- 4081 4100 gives -3.1 AA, 12.7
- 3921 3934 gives 3.7 AA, 5.8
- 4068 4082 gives -1.6 AA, 11.9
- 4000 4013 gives -4.3 AA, 12.6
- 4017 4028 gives -4.5 AA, 13.8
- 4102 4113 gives -0.9 AA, 12.1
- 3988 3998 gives -2.6 AA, 11.6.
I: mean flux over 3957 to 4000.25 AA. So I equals 8.68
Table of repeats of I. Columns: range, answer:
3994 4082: 12.7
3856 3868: 6.82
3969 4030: 11.6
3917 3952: 6.57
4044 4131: 12.3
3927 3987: 6.95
